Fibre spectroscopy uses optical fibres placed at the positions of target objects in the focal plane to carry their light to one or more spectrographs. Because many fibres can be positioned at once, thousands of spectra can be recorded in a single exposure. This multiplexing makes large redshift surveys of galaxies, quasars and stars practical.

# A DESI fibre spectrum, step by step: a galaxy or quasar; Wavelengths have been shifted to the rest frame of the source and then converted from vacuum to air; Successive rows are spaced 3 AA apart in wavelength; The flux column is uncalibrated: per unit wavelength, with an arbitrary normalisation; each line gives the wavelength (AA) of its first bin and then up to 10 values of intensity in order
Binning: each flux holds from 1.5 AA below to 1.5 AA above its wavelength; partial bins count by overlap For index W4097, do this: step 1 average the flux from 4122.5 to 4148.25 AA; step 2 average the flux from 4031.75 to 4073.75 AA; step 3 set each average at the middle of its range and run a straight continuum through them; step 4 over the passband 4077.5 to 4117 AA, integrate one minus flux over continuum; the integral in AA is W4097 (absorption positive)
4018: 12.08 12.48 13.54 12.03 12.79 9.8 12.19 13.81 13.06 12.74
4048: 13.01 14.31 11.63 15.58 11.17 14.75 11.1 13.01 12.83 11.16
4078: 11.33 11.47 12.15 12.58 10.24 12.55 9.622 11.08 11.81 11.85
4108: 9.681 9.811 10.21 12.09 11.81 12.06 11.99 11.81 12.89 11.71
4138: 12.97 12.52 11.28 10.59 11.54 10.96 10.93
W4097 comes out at 3.9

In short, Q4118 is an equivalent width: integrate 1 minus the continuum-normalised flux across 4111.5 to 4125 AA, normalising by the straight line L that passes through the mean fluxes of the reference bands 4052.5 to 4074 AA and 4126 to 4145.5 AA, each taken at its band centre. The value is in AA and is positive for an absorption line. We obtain 1.0 AA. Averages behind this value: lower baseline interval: 12.8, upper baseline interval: 12.2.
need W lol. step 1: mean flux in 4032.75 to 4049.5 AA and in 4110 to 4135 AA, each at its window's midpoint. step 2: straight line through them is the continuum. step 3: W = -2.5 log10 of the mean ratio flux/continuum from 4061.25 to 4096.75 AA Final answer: 0.02 mag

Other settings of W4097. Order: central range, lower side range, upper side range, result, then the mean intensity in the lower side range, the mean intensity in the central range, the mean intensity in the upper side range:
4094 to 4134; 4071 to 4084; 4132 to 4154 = 1.45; 11.7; 11.3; 11.8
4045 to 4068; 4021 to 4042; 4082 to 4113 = -2.17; 12.4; 13.1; 11.1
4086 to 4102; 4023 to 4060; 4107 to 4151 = 1.09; 12.8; 11.2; 11.6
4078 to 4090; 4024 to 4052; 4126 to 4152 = 0.55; 12.7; 11.7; 11.9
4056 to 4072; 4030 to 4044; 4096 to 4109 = -1.71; 12.3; 13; 11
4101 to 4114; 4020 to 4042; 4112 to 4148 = 1.38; 12.4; 10.7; 11.8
